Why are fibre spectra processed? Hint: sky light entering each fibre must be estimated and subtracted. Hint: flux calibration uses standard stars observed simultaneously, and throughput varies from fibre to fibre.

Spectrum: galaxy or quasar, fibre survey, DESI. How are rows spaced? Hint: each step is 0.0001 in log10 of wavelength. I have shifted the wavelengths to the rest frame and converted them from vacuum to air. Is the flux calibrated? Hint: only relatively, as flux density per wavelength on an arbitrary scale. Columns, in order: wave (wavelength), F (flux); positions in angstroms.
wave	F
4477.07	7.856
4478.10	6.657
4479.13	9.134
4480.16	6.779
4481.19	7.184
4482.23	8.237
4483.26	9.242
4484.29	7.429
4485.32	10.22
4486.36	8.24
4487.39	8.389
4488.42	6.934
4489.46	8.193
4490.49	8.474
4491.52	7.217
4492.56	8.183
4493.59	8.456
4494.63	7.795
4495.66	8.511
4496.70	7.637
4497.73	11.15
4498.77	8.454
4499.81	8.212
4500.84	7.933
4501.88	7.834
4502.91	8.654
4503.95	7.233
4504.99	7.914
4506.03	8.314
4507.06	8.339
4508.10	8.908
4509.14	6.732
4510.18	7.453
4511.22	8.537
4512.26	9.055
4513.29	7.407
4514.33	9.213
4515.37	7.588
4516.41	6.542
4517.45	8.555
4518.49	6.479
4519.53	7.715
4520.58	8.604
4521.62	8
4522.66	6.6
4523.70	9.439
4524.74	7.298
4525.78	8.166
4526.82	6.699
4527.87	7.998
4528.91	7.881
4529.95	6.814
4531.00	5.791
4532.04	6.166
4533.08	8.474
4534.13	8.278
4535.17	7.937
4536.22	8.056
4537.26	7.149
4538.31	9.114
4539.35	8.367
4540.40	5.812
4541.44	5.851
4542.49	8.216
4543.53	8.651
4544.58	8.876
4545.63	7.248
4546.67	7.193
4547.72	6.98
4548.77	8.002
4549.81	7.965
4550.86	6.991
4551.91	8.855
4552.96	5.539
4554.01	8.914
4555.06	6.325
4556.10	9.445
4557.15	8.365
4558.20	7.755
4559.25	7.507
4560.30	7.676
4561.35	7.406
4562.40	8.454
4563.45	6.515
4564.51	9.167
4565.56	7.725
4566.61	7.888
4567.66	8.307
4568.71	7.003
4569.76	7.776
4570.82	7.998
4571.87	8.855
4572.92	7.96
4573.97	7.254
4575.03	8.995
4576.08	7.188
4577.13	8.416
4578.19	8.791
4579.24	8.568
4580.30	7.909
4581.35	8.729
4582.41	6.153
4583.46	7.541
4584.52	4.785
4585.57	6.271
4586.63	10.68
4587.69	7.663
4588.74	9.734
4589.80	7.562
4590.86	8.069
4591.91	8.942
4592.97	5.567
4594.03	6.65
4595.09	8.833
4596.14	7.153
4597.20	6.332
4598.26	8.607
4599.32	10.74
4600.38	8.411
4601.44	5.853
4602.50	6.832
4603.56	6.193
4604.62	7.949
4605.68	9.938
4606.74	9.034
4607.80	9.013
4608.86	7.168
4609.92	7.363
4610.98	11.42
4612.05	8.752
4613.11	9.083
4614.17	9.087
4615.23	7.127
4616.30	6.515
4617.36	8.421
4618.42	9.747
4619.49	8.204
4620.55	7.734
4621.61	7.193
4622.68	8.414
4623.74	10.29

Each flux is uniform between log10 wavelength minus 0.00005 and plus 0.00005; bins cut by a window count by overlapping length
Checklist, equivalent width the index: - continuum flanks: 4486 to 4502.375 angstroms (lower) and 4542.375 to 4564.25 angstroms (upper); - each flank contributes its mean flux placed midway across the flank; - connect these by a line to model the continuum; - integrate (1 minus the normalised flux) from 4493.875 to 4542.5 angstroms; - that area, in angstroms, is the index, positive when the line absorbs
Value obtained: 1.2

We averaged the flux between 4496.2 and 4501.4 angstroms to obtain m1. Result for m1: 8.67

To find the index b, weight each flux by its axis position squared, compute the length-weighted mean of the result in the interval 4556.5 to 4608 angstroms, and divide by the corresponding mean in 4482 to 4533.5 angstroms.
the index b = 1.02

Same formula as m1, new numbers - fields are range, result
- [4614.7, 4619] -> 7.94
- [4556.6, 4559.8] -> 7.88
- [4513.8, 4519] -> 7.68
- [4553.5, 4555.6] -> 7.66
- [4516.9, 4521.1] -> 7.81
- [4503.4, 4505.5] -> 7.57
